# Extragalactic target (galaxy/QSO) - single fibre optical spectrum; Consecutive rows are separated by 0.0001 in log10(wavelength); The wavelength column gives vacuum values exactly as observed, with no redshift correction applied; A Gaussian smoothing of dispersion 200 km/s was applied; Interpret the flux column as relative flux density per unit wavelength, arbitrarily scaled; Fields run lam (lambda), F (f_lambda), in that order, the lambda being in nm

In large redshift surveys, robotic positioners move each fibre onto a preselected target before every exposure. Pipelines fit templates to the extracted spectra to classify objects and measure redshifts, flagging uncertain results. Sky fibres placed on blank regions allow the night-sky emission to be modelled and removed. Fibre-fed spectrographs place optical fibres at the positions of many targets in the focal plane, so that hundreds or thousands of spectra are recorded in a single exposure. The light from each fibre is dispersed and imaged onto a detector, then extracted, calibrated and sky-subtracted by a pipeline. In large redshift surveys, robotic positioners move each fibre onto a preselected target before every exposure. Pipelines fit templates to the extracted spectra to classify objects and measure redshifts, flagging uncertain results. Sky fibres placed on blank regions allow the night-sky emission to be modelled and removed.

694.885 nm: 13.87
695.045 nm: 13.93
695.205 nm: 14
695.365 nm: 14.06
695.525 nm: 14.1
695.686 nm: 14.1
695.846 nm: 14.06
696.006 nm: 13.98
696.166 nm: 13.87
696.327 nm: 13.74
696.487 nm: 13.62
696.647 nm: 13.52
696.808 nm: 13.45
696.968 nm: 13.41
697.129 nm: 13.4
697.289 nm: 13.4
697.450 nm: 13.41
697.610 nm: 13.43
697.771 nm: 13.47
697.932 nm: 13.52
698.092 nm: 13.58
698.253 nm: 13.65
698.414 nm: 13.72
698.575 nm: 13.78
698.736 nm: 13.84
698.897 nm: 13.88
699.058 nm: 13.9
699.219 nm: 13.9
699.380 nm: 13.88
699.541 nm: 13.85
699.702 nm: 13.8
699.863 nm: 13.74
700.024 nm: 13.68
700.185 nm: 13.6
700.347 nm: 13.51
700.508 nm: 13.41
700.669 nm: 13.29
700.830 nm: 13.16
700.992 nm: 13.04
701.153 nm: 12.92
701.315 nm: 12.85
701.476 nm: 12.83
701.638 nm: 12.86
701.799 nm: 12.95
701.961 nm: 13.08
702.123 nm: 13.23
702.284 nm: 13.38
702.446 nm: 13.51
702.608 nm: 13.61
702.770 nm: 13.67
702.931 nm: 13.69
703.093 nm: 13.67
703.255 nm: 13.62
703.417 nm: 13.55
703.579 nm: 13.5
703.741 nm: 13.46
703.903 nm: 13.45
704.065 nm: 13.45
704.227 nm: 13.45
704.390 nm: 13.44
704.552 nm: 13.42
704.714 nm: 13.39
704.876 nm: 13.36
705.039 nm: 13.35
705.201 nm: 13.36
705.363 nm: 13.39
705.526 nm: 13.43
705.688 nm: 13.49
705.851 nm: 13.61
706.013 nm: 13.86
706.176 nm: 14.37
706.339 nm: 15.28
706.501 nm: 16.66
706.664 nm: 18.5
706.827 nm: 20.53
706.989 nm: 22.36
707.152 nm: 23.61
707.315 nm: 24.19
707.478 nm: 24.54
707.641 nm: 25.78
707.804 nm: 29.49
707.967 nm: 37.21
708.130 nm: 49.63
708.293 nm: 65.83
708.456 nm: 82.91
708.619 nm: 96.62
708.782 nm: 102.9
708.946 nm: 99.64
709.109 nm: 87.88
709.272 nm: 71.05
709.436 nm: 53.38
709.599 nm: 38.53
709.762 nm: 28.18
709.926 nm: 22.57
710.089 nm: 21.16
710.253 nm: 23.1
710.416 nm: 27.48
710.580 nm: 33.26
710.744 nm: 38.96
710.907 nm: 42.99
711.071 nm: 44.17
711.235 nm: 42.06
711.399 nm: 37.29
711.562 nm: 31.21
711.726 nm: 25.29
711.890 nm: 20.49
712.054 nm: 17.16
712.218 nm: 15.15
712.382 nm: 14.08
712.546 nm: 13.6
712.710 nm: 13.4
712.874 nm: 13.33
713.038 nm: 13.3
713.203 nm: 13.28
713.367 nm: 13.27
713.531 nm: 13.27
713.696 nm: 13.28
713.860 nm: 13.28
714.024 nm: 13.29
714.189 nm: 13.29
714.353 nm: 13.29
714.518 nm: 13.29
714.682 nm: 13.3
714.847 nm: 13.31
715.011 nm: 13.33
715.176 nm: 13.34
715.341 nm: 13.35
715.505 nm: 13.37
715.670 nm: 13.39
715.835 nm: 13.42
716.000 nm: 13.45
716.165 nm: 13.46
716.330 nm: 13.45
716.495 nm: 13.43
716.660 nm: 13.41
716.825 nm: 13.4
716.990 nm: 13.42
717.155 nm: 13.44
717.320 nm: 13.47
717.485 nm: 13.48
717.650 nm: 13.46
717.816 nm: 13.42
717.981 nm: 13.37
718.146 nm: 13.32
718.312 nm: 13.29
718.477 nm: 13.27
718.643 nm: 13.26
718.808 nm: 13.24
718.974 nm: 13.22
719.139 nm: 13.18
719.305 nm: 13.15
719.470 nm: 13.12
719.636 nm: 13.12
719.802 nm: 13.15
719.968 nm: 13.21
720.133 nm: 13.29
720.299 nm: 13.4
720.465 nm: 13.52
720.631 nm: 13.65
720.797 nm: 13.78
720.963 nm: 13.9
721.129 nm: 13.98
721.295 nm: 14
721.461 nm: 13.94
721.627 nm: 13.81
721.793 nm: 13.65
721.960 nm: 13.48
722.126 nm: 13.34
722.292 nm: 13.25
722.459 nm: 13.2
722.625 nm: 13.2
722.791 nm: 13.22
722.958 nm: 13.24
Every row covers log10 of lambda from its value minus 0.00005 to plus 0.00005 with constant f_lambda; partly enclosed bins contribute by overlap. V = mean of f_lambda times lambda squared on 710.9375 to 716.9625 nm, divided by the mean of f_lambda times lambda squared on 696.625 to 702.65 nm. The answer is 1.3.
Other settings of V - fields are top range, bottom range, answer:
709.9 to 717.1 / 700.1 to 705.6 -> 1.45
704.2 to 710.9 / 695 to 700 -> 2.54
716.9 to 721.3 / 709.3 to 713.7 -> 0.53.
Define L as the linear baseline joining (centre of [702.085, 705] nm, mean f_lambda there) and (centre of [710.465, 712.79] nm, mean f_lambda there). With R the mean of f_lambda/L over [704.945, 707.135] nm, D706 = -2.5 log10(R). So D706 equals 0.145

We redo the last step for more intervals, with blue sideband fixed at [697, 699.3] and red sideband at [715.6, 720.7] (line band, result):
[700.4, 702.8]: 0.03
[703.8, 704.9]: 0.01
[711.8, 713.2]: -0.12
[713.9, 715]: 0.01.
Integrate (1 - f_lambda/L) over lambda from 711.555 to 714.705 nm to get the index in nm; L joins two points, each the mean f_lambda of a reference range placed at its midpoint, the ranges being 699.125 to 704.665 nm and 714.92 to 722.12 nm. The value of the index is -0.40 nm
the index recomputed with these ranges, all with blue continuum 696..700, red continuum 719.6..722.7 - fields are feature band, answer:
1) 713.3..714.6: 0.03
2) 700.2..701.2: 0.03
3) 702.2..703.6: 0.01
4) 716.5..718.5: 0.02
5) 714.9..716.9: 0.02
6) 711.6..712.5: -0.35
